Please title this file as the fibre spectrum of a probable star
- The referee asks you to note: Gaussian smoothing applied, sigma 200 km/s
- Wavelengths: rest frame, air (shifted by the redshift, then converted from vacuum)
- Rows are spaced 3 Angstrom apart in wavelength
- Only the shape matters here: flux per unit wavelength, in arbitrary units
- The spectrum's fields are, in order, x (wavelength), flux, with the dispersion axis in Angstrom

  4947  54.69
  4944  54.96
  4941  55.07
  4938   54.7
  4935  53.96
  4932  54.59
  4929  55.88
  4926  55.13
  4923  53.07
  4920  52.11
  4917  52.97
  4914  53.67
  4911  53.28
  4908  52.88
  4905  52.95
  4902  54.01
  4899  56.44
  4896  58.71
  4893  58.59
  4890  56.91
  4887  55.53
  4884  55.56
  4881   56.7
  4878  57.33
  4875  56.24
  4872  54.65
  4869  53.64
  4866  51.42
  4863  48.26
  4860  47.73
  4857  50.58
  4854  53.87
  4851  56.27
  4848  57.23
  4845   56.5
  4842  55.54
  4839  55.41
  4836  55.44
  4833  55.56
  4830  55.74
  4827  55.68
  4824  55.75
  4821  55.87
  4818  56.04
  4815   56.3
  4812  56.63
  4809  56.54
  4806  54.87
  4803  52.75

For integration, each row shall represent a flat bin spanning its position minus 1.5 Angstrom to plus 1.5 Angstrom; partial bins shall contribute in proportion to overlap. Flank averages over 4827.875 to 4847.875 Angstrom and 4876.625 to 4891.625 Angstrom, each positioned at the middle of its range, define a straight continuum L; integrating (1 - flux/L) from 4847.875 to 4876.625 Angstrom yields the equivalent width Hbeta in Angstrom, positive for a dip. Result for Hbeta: 1.7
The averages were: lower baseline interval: 55.8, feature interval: 52.8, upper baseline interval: 56.4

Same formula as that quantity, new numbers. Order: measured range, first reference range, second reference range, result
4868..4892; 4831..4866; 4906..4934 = -0.97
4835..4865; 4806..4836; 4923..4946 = 1.09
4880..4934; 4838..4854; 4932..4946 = 0.20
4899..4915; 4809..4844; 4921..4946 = 0.38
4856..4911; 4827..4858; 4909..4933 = 0.17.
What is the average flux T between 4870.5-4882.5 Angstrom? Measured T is 56.2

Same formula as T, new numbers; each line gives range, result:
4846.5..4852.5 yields 56.8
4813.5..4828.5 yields 55.9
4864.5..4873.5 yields 53.2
